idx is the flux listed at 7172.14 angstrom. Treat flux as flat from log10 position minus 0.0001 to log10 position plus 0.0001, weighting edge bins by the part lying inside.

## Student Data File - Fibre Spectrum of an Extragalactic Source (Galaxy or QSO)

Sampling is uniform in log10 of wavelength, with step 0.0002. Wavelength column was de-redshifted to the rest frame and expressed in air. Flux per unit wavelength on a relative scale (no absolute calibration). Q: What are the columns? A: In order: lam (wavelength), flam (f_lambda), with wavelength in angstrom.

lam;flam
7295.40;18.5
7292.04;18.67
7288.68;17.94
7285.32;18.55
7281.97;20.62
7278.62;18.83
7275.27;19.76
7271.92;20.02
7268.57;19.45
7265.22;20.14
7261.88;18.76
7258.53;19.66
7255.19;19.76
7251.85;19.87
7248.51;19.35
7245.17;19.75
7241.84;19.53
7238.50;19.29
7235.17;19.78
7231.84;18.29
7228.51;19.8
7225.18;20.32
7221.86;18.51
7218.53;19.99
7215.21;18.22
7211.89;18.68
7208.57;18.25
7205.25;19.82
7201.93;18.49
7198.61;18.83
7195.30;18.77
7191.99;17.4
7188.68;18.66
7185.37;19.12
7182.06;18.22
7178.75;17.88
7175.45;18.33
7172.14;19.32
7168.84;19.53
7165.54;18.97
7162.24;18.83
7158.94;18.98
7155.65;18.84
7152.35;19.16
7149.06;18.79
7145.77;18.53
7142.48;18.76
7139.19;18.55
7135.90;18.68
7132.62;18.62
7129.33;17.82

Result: 19.32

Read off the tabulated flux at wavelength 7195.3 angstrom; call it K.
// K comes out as 18.77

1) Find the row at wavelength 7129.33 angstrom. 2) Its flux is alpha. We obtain 17.82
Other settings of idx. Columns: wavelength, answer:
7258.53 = 19.66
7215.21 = 18.22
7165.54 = 18.97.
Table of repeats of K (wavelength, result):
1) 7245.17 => 19.75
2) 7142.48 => 18.76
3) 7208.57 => 18.25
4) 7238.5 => 19.29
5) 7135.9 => 18.68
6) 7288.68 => 17.94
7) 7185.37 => 19.12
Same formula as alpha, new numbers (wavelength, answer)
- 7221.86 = 18.51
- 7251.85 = 19.87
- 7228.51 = 19.8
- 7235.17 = 19.78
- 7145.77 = 18.53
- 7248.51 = 19.35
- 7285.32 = 18.55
